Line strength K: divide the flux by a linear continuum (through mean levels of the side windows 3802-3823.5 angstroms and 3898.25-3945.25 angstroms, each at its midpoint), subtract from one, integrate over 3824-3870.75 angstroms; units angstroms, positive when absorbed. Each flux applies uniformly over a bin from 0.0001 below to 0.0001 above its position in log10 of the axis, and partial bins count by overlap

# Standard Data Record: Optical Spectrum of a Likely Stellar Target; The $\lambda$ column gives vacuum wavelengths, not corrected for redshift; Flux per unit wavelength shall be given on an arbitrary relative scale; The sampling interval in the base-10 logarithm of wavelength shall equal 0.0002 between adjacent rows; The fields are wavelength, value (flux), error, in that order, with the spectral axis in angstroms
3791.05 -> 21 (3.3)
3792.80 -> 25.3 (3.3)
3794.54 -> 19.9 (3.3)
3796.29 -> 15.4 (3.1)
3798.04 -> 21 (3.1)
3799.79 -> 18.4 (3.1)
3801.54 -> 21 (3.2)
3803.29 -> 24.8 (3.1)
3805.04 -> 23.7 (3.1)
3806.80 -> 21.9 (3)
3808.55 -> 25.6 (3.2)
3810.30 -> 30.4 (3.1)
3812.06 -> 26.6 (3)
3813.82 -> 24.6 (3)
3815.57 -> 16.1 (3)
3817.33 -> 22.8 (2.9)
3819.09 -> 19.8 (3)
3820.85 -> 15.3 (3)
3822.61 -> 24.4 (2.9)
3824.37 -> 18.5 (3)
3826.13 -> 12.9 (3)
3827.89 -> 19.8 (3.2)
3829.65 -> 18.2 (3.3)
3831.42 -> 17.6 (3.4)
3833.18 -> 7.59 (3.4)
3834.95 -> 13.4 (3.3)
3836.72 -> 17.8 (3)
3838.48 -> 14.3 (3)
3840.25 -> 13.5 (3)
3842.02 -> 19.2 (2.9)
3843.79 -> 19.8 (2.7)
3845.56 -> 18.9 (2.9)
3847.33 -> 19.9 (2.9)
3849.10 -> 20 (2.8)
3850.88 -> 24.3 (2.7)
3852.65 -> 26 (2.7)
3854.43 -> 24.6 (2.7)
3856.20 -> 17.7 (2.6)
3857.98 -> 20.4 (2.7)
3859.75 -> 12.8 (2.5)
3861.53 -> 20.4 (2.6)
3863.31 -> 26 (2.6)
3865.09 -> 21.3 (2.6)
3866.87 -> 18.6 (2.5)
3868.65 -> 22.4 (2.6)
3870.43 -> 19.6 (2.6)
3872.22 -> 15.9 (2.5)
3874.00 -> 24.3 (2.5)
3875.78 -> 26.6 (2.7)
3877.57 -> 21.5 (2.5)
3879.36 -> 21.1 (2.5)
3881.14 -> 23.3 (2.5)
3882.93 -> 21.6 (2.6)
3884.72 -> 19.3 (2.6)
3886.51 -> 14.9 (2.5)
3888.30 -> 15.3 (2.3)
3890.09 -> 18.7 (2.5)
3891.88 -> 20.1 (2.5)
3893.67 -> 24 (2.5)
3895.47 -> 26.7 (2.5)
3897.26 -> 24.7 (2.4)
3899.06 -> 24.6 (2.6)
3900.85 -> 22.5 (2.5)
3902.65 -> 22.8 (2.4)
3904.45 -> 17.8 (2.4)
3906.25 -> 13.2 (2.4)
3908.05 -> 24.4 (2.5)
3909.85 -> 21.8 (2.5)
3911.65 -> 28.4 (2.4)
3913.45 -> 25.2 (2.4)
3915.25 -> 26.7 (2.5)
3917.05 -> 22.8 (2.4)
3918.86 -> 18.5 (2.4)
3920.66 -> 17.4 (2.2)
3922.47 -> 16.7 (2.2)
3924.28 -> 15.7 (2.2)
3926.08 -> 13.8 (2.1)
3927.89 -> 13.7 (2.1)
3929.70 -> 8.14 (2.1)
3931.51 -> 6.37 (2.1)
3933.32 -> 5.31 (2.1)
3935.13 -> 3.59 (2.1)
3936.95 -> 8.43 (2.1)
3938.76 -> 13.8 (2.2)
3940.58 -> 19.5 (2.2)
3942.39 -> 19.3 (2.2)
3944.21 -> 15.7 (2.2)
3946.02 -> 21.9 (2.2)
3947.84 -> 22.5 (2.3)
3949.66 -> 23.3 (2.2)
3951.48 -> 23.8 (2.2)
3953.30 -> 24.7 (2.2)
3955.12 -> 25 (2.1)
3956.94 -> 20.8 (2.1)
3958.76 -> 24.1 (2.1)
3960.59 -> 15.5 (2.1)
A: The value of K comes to 5.1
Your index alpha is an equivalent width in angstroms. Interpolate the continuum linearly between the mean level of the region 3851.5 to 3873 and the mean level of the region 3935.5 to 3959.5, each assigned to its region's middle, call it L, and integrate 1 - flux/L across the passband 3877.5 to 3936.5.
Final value 4.4 angstroms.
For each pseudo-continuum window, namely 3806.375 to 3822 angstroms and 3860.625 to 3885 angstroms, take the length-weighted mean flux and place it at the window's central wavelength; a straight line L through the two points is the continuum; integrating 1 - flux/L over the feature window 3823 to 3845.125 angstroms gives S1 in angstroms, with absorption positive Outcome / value 5.9 angstroms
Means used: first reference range 22.6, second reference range 21.6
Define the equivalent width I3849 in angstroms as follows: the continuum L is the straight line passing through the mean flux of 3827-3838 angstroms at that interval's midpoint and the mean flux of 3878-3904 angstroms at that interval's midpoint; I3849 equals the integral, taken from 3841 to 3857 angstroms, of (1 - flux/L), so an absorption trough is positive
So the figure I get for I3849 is -3.5 angstroms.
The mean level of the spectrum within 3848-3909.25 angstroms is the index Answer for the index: 21.1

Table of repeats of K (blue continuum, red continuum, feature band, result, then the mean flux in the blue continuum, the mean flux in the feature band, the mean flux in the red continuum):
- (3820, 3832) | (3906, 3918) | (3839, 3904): 0.65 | 18.1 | 20.9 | 23.7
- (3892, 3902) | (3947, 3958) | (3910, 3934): 6.79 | 24.1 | 17.1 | 23.4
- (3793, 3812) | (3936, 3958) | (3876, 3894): 0.79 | 22.5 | 20.1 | 19.9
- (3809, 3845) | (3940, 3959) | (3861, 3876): -1.30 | 18.7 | 21.5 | 21.8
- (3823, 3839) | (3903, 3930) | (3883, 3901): -2.68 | 15.9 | 21.1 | 19.3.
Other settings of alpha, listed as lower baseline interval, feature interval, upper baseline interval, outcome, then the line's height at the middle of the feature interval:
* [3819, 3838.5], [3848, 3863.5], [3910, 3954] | -3.99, 16.8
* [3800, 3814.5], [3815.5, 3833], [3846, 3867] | 3.85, 23.3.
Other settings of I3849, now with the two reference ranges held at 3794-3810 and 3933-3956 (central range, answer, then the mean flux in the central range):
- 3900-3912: -1.55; 21.2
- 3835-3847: 2.03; 17.1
